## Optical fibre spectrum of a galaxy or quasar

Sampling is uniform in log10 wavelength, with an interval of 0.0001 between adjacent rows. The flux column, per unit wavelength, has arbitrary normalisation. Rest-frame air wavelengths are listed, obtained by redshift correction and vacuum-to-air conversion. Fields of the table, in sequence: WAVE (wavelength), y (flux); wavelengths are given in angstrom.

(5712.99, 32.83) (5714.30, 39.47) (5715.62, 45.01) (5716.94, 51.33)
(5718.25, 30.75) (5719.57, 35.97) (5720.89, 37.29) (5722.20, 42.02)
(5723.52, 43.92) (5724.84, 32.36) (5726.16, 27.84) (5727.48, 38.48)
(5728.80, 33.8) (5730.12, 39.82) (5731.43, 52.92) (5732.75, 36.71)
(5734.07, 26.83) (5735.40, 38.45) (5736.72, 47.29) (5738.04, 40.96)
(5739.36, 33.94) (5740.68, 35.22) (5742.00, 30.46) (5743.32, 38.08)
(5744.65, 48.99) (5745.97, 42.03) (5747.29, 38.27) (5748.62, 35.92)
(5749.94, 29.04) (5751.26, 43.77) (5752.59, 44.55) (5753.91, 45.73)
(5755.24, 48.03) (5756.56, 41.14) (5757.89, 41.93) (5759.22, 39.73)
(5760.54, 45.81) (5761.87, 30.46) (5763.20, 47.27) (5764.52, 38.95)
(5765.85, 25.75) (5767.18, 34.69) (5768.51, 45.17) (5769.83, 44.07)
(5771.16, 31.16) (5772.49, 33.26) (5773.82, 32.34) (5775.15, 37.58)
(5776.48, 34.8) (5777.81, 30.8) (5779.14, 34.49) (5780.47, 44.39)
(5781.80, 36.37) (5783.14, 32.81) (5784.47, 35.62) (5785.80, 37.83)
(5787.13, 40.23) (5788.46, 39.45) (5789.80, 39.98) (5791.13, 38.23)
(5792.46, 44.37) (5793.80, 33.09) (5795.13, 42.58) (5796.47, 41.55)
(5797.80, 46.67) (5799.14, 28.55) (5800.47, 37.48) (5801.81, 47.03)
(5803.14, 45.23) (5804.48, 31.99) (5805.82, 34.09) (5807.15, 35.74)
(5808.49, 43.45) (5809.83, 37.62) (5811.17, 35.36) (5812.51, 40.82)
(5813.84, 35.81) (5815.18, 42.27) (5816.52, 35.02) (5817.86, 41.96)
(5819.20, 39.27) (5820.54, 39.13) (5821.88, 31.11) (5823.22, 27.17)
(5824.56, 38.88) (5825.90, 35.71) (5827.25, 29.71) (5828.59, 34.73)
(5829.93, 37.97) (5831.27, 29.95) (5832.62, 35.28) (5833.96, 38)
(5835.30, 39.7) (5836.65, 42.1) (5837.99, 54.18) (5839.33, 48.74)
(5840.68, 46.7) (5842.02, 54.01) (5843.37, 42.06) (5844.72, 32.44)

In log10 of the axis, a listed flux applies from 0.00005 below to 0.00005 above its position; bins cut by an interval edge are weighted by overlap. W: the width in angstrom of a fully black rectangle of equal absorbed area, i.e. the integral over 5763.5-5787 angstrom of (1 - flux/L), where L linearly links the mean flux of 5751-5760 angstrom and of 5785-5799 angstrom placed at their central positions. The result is 3.1 angstrom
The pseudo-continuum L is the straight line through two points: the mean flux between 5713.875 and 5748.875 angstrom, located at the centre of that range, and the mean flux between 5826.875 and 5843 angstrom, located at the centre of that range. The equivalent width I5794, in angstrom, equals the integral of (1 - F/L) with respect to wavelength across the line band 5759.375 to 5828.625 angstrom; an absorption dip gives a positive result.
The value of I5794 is 4.6 angstrom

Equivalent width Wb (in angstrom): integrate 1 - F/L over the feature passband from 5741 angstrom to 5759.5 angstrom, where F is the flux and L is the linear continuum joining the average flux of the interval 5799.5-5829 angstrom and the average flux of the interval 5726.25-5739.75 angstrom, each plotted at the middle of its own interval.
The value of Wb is -1.1 angstrom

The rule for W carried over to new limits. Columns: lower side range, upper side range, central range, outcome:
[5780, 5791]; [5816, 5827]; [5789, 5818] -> -1.6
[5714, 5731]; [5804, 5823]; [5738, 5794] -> -0.6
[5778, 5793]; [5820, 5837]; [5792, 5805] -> -0.9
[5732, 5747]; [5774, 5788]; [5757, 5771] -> -0.7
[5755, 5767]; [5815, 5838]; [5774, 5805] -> 0.0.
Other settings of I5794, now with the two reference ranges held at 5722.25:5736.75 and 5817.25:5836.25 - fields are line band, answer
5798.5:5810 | -0.6 angstrom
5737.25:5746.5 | -0.3 angstrom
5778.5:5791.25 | -0.5 angstrom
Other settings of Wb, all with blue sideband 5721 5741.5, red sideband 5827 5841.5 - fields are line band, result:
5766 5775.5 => 0.6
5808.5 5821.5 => 0.4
